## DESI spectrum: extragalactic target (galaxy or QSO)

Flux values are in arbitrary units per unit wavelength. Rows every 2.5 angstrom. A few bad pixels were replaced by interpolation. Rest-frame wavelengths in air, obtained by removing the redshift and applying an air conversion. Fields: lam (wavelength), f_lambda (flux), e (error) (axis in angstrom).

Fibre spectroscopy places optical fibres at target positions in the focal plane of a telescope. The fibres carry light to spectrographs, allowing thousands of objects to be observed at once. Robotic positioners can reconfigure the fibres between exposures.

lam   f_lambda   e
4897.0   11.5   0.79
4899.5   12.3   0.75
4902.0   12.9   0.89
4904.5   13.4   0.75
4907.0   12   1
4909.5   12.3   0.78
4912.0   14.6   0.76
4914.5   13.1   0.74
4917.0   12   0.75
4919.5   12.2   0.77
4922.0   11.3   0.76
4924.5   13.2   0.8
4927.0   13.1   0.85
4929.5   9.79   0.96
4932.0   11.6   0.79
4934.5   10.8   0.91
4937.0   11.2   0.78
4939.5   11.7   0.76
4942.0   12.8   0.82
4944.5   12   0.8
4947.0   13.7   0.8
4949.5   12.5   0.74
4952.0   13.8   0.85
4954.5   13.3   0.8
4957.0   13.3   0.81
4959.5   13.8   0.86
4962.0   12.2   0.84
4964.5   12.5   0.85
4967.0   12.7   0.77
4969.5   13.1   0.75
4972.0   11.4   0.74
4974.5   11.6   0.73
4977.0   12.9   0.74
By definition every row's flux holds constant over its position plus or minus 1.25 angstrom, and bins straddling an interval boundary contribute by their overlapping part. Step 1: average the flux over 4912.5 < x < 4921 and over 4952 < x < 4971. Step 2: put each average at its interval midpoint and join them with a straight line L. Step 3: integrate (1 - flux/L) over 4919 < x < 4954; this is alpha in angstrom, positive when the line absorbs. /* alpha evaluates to 1.7 angstrom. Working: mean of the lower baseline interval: 12.6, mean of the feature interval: 12.1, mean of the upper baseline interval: 13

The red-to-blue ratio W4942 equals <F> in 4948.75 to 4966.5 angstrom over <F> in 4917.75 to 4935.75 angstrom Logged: 1.11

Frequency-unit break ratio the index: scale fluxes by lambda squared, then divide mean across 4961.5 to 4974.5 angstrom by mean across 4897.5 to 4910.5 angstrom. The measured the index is 1.01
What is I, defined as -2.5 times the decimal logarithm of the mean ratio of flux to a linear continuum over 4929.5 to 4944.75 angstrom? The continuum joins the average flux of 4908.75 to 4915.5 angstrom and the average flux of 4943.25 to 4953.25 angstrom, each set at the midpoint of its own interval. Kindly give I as 0.14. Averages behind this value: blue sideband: 13.4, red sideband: 13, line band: 11.5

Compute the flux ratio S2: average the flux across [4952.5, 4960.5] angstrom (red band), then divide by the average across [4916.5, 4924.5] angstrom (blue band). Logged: 1.12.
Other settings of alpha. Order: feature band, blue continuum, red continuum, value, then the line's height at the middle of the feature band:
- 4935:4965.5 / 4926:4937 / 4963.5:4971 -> -1.6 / 12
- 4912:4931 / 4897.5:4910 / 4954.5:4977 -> 0.5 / 12.6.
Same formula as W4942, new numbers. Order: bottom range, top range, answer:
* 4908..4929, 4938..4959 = 1.02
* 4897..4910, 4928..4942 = 0.90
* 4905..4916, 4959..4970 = 0.98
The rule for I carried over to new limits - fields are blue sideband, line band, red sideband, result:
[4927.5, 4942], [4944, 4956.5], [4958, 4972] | -0.096 mag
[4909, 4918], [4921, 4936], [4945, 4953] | 0.132 mag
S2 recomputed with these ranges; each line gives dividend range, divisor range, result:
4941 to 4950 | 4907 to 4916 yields 0.97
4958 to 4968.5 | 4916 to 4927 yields 1.04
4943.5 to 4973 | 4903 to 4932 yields 1.04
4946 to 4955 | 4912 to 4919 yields 1.03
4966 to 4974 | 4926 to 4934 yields 1.08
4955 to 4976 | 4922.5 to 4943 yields 1.07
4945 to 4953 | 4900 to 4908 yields 1.04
